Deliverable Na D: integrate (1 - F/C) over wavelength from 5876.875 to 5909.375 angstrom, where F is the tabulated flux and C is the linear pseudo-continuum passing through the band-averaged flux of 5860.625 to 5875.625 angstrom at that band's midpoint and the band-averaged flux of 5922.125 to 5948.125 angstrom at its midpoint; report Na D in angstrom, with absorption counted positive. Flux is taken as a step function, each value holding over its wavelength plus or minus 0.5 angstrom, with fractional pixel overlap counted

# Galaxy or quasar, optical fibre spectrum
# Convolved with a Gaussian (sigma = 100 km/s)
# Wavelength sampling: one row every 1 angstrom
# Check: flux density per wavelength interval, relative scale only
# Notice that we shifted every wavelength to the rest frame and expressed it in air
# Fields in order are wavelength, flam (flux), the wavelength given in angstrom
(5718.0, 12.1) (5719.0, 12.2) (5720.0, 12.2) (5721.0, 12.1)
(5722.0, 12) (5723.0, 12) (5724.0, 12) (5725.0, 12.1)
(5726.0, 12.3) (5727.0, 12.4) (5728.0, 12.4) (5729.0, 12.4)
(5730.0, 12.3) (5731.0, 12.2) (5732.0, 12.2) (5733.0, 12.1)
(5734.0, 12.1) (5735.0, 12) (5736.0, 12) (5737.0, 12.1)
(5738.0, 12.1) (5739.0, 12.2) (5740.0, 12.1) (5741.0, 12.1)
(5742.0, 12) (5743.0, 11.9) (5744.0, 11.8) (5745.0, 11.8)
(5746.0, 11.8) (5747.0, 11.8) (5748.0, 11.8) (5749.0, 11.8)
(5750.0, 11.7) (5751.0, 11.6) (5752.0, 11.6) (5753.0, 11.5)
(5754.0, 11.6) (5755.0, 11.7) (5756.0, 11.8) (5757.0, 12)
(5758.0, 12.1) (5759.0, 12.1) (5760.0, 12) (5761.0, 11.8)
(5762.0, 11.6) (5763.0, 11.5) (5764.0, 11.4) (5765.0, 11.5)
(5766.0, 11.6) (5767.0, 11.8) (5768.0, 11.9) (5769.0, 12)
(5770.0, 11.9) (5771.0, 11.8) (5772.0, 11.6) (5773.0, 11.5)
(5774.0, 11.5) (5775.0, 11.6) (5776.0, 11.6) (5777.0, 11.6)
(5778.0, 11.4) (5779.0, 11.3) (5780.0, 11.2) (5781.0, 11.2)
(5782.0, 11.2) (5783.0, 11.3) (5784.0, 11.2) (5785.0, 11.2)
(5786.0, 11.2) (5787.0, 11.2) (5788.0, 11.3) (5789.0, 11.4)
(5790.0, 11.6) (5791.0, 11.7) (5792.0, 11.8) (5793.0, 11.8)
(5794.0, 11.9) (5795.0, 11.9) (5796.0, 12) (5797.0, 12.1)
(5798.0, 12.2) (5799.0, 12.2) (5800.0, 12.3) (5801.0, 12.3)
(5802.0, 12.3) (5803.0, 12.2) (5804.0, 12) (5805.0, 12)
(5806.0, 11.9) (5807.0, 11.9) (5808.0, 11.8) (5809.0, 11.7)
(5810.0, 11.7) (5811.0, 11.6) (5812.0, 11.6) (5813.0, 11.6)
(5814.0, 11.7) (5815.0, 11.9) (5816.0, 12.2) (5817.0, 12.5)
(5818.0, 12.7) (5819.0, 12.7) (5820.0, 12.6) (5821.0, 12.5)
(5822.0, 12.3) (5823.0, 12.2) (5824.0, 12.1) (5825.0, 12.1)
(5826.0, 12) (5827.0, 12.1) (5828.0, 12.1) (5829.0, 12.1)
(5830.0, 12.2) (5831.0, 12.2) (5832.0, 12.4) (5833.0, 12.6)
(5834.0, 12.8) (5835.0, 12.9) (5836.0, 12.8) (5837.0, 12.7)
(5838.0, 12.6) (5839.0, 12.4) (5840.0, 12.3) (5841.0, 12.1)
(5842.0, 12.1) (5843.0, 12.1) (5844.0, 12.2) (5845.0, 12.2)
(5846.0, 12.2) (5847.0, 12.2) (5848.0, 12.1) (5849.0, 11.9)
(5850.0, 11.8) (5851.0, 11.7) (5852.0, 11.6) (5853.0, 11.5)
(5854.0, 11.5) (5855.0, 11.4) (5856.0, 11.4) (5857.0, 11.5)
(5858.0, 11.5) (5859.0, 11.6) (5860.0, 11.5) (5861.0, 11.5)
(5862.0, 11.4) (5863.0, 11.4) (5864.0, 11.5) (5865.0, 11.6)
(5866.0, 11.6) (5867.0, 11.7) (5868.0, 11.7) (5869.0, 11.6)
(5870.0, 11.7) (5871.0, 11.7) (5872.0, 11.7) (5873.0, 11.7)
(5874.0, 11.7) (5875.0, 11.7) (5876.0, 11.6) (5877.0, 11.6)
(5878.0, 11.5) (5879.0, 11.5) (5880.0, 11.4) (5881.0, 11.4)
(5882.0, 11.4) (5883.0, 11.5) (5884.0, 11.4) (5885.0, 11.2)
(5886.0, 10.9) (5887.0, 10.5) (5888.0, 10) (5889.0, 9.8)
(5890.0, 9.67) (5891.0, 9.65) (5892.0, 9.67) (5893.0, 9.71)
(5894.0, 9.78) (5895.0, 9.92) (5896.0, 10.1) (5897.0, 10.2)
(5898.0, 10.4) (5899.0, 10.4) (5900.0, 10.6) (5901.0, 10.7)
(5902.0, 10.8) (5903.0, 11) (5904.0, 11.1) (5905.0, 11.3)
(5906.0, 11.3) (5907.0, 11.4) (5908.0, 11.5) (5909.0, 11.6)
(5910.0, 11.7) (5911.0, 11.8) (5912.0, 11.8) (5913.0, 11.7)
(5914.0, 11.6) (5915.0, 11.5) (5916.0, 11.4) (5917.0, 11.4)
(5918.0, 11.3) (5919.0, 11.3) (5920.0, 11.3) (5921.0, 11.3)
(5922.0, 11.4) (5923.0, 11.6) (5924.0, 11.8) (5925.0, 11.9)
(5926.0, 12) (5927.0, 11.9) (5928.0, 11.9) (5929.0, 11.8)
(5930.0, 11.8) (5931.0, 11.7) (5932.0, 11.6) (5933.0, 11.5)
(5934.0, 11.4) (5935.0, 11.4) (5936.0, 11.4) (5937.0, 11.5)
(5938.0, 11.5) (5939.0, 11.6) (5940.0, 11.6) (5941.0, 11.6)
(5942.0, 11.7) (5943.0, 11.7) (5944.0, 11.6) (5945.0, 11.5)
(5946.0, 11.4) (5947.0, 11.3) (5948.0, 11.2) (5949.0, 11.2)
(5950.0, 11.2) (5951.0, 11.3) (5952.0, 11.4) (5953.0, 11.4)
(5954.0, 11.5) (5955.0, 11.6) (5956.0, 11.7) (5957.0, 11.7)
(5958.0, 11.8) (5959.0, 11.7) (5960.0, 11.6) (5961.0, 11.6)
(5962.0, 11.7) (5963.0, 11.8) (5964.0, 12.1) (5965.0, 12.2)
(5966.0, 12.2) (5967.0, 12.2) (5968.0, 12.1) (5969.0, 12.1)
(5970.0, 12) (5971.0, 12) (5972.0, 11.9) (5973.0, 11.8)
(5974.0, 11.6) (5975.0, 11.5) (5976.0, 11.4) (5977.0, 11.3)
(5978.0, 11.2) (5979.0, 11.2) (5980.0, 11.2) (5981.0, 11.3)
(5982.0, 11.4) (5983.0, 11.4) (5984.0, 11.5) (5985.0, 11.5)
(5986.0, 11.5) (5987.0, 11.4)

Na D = 2.44 angstrom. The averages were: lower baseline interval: 11.6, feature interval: 10.7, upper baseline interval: 11.6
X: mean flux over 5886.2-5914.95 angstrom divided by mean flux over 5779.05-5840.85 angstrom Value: 0.89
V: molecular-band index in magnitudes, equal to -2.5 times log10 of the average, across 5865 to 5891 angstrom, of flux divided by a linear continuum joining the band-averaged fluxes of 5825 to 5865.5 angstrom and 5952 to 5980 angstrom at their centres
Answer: 0.06 mag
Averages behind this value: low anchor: 12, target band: 11.3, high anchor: 11.7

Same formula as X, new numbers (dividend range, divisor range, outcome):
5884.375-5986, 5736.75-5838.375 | 0.95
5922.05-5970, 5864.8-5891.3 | 1.04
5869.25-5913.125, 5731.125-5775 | 0.93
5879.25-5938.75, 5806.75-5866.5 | 0.93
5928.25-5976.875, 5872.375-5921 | 1.06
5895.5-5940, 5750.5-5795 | 0.98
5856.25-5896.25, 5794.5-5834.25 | 0.92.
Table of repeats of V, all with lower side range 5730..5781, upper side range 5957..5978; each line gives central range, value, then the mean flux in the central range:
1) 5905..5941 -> 0.022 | 11.6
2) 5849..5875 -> 0.020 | 11.6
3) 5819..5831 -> -0.039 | 12.2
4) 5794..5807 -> -0.028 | 12.1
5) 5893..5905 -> 0.132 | 10.5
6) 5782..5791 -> 0.045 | 11.3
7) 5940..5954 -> 0.035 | 11.4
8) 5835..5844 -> -0.054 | 12.4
